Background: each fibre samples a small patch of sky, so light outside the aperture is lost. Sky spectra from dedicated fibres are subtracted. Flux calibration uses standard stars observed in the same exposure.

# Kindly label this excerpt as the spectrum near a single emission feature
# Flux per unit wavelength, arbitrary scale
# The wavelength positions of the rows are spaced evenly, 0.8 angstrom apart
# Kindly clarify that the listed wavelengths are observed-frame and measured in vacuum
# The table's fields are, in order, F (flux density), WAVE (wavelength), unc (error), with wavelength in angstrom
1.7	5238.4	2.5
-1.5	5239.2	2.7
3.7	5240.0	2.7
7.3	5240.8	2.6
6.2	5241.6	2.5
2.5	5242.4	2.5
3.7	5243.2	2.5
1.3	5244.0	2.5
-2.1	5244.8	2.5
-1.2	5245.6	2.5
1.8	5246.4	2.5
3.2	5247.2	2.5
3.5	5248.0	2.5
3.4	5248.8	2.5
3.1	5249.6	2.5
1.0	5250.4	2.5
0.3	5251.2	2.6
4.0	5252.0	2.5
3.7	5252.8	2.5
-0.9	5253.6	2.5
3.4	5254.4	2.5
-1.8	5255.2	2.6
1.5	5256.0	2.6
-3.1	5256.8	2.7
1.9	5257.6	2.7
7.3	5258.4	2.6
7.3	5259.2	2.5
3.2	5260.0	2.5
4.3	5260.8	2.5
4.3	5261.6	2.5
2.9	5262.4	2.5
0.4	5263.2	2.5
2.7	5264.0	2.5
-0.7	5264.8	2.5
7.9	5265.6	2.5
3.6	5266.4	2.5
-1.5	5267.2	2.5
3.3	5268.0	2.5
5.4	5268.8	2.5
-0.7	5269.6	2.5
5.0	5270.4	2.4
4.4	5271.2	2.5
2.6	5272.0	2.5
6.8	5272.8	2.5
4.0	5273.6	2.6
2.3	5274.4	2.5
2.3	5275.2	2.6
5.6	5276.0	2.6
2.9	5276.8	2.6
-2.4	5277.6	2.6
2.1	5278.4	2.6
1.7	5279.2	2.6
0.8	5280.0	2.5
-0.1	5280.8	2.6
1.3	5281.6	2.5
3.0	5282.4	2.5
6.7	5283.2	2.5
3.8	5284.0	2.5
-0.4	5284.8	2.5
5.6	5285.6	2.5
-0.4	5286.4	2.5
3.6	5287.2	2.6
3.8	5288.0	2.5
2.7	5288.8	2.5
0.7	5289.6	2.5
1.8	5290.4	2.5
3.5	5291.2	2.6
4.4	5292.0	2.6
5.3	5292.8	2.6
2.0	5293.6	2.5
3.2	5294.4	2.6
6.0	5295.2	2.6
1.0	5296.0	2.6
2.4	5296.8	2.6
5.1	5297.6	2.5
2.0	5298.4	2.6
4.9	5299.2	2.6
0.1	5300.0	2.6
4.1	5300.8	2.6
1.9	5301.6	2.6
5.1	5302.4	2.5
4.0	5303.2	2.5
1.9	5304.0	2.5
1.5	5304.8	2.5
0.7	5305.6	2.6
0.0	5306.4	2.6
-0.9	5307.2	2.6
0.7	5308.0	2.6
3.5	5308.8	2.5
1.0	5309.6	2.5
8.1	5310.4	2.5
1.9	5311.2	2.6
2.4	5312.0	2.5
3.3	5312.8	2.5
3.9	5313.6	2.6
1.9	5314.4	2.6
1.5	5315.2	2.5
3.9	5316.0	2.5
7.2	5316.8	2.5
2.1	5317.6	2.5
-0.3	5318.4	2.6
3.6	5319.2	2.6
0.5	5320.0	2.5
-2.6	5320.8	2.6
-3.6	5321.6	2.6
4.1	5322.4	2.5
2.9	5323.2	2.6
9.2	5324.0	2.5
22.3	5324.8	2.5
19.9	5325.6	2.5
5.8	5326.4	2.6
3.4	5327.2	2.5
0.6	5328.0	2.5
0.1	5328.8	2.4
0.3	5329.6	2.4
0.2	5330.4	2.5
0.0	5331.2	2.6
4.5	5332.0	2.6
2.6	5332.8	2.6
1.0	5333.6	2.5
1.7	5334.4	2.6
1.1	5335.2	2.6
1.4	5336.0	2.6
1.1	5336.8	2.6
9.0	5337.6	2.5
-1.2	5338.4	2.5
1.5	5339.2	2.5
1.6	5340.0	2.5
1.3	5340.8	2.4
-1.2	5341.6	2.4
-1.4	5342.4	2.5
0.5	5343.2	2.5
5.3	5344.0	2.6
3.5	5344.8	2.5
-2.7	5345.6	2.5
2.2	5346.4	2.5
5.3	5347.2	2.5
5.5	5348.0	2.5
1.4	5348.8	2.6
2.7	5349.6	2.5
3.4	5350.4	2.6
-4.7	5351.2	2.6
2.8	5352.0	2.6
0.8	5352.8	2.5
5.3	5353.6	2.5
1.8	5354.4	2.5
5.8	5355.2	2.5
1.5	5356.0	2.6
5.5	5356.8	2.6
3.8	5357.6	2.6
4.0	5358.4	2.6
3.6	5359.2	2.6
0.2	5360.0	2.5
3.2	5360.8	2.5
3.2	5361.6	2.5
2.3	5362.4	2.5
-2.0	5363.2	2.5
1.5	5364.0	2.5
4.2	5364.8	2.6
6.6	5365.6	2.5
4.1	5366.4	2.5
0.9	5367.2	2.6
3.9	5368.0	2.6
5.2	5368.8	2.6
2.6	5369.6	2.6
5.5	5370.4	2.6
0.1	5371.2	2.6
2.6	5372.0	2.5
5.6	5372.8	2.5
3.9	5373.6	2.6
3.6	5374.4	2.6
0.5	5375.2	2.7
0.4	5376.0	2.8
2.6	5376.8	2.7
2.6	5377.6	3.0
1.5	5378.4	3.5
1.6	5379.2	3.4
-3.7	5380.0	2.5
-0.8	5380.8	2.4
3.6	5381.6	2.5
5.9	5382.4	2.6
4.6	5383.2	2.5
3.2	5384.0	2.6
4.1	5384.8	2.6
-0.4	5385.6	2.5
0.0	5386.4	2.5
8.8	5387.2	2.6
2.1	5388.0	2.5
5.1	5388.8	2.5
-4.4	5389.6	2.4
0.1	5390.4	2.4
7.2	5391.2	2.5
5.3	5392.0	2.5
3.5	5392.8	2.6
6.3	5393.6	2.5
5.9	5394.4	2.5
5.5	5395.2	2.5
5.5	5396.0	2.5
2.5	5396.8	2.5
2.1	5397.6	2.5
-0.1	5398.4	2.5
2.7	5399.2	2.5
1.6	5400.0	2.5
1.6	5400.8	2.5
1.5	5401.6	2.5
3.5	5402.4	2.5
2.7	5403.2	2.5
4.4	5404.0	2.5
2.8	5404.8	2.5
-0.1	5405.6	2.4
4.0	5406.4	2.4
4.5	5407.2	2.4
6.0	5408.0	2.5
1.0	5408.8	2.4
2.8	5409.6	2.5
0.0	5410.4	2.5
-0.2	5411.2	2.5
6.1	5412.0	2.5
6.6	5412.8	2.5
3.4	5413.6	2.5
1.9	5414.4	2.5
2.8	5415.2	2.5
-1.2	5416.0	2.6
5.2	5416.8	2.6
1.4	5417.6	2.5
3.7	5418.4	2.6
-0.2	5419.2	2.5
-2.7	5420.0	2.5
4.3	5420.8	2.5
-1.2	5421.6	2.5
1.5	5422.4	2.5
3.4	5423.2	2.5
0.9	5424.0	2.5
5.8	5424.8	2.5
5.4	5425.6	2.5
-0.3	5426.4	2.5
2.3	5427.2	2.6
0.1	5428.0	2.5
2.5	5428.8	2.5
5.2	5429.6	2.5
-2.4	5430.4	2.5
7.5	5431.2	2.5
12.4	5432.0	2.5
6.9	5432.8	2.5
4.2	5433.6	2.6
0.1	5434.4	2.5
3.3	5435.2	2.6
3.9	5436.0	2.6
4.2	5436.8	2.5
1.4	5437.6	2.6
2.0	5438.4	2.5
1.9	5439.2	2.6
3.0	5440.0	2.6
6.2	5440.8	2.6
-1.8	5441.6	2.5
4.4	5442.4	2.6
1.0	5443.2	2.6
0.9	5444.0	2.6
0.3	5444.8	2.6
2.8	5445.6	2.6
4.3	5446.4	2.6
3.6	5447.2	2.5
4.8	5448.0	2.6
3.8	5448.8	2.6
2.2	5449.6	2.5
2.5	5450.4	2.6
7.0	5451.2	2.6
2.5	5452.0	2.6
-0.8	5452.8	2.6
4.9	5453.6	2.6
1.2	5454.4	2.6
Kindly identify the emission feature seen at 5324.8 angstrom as H-beta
